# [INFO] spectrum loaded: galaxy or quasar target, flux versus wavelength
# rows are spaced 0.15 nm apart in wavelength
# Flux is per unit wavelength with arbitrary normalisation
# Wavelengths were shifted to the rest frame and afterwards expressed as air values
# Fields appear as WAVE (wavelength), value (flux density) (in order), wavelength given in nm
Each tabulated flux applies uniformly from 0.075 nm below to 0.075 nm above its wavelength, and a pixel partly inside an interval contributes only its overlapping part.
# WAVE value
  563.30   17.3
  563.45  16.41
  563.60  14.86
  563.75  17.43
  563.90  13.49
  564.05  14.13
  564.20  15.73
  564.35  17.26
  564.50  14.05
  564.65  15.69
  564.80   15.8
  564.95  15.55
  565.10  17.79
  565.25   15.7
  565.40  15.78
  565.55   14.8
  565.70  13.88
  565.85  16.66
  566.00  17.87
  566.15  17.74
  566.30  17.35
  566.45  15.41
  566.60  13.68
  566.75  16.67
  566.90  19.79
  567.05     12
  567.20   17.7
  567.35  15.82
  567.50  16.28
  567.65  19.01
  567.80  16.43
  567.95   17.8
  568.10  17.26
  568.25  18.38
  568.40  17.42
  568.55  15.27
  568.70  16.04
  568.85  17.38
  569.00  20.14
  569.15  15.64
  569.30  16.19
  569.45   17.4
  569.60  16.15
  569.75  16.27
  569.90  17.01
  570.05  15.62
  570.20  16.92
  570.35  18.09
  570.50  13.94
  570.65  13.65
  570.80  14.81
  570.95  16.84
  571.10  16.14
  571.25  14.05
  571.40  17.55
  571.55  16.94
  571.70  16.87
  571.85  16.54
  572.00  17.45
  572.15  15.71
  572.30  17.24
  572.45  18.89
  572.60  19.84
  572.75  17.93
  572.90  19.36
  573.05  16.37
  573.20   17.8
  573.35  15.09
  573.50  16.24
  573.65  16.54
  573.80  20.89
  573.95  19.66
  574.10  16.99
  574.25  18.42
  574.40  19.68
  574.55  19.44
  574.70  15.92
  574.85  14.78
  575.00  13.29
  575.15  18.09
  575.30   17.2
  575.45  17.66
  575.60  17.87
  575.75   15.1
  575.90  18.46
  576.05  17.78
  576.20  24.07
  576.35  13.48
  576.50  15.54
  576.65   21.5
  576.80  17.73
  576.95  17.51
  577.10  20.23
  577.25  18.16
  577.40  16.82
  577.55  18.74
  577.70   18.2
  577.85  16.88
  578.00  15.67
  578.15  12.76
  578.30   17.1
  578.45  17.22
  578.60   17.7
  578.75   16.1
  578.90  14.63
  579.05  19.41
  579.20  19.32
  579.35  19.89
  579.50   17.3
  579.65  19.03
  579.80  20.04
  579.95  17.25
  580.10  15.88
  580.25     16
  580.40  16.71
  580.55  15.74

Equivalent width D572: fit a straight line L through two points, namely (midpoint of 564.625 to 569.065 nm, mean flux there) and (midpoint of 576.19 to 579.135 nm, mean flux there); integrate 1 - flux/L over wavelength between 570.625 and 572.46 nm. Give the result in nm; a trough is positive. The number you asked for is 0.06 nm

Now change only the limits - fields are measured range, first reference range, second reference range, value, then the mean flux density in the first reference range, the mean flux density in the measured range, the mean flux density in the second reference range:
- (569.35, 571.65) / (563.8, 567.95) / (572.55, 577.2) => 0.11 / 16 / 16.1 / 17.7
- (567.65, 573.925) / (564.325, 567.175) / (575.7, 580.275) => -0.10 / 16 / 16.9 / 17.6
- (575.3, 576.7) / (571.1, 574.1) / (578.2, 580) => -0.02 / 17.4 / 17.8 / 17.9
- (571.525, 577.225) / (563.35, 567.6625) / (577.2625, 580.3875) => -0.27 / 16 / 17.6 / 17.3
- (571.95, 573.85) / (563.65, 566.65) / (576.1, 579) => -0.09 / 15.8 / 17.6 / 17.4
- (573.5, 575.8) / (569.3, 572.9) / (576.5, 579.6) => -0.04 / 16.7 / 17.4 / 17.6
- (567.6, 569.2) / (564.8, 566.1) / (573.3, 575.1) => -0.09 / 16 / 17.3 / 17.3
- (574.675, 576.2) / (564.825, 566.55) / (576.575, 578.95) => 0.01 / 16.2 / 17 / 17.3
